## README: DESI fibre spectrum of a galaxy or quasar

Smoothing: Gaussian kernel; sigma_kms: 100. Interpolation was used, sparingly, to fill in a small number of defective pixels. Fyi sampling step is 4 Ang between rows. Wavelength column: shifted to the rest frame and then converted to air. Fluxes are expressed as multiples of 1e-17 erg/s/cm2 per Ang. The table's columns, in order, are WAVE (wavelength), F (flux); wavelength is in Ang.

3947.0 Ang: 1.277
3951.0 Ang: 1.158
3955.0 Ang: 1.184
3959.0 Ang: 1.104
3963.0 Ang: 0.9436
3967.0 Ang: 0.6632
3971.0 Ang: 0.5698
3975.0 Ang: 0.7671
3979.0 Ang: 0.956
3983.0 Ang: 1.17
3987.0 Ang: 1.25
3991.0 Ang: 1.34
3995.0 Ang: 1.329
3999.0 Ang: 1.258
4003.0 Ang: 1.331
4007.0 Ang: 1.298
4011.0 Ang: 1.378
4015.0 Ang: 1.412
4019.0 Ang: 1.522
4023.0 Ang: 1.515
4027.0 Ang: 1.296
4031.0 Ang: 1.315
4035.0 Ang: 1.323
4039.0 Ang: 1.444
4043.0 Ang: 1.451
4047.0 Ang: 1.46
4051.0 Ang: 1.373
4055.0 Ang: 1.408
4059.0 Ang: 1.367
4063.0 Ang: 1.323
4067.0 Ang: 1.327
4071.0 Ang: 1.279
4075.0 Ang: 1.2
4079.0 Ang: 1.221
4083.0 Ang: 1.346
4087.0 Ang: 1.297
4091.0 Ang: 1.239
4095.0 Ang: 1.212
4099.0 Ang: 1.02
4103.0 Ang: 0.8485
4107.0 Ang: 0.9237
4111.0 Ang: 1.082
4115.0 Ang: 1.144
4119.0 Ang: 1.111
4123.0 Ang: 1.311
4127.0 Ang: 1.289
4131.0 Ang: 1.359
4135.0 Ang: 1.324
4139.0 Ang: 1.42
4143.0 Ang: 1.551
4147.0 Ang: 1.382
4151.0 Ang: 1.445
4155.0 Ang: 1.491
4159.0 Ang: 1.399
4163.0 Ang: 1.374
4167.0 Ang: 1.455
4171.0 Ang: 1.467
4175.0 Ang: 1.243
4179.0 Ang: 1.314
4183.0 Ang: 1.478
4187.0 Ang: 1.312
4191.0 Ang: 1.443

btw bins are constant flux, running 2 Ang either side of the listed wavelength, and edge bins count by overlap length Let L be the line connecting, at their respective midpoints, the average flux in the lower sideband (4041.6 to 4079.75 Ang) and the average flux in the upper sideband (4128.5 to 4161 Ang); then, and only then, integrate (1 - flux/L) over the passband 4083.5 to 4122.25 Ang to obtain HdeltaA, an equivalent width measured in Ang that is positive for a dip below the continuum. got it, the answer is 7.5 Ang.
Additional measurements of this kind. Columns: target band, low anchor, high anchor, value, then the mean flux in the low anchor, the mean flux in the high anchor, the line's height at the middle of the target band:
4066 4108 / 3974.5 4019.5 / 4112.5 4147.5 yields 3.9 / 1.26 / 1.32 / 1.3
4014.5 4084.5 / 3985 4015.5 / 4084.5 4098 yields -4.9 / 1.32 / 1.24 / 1.27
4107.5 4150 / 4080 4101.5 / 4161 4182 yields 0.2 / 1.21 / 1.38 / 1.29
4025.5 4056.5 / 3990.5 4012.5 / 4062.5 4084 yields -2.1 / 1.32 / 1.28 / 1.3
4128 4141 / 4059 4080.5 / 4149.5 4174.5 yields 0.2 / 1.28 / 1.43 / 1.38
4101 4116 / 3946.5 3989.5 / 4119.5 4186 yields 3.5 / 0.998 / 1.39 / 1.29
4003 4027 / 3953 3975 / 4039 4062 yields -4.3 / 0.881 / 1.41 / 1.19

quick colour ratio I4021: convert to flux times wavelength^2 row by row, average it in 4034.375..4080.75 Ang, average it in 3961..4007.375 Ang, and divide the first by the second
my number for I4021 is 1.31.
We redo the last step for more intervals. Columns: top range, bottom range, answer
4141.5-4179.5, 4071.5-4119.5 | 1.28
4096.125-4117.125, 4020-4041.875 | 0.76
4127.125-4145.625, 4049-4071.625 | 1.08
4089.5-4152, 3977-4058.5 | 0.96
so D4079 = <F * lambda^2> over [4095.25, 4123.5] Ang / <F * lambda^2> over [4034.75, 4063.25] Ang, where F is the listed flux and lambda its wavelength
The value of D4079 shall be 0.78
